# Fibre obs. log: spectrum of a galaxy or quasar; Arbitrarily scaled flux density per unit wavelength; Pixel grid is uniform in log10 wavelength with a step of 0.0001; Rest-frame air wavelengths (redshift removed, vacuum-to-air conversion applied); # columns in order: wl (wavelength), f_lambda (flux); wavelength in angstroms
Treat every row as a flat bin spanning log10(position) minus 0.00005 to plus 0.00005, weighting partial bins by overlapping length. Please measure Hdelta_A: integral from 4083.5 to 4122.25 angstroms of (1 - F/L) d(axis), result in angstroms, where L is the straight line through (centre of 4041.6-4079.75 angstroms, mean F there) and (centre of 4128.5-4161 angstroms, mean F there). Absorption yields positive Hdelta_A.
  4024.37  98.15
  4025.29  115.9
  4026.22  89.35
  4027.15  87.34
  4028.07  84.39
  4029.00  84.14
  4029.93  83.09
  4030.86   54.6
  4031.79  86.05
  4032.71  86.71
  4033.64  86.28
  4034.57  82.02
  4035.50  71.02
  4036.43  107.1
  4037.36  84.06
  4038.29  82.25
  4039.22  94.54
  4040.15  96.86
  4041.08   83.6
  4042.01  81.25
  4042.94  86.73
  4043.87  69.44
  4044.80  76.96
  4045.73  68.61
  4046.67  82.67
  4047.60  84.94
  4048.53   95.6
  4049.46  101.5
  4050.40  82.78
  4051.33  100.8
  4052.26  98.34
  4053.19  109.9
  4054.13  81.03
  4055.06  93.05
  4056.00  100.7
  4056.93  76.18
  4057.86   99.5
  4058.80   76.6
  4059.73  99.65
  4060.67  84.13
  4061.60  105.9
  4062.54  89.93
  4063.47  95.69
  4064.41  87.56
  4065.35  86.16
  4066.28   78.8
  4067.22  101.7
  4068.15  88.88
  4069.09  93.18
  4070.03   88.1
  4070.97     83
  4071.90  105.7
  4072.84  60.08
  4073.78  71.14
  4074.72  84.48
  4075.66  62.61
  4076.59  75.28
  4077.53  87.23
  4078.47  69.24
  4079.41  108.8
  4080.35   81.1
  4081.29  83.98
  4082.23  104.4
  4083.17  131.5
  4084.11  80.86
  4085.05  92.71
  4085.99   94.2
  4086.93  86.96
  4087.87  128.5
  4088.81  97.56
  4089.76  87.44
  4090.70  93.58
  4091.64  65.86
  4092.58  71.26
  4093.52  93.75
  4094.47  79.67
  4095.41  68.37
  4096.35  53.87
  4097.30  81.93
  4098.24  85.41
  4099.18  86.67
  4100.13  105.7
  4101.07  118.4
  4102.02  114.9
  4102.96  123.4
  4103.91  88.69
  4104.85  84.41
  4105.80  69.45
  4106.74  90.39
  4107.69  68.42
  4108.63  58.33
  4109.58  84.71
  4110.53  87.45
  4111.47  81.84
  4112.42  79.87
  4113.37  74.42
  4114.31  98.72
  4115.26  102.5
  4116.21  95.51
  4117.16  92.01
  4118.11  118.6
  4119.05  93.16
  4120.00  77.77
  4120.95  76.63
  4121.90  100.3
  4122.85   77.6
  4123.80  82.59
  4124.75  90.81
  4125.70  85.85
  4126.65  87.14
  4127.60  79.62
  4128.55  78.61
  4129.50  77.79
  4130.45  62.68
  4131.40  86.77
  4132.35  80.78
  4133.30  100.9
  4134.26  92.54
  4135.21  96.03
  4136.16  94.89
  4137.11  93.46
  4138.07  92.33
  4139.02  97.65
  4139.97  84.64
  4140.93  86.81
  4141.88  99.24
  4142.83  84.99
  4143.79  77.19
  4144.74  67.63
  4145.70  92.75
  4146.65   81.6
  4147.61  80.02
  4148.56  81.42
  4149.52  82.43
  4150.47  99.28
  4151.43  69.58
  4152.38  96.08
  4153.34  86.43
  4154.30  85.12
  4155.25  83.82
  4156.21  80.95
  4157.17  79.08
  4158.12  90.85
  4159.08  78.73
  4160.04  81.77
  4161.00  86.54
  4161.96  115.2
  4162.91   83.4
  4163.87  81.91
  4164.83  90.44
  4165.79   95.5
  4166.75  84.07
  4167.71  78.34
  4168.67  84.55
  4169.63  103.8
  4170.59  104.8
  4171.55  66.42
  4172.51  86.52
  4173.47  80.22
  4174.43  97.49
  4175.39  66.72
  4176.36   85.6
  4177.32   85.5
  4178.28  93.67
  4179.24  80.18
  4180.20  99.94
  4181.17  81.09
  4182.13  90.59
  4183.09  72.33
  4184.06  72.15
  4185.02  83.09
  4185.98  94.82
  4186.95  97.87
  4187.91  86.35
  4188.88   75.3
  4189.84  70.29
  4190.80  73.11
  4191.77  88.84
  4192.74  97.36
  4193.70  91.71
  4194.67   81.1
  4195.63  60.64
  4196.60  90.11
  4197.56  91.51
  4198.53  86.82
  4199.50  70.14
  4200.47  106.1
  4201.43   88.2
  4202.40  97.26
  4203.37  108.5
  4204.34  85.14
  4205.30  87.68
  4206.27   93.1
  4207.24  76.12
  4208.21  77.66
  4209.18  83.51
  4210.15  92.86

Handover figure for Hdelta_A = -1.1 angstroms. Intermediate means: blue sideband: 87.1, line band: 88.8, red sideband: 85.5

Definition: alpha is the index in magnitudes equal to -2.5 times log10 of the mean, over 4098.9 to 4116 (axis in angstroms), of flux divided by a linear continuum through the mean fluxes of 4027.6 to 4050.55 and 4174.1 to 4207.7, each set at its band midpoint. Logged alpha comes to -0.06 mag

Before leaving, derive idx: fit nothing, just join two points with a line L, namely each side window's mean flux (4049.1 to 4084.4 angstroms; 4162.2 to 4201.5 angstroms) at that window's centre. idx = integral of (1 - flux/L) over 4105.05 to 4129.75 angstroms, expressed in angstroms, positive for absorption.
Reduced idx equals 0.8 angstroms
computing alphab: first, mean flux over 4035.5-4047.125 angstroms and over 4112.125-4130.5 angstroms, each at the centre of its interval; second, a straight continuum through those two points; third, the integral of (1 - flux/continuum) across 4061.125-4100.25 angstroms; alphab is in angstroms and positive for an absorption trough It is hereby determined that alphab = -0.9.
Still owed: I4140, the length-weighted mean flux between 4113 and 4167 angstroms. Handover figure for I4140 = 87.3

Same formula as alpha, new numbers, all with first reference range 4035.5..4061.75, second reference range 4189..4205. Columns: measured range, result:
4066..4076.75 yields 0.07 mag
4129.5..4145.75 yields 0.00 mag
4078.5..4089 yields -0.11 mag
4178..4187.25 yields 0.01 mag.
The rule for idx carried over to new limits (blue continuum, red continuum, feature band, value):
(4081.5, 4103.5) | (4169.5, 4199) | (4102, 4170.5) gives 1.6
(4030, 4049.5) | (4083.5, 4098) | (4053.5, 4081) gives -0.7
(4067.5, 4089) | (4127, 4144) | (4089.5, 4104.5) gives 0.0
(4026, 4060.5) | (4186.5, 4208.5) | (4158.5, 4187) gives -0.1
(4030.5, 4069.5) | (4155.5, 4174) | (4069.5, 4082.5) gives 0.7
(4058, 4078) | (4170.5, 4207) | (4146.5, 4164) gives 0.0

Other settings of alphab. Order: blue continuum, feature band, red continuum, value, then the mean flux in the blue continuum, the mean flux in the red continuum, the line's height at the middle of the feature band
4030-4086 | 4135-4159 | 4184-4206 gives 0.17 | 87.6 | 86.6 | 87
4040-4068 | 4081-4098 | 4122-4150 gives -0.20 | 89.2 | 85.6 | 87.6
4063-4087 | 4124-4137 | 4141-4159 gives -0.10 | 87.9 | 84.3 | 85.2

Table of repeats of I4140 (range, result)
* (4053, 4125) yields 88.6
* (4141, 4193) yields 85.4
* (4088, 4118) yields 87.4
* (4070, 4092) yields 88.7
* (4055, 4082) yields 86.9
